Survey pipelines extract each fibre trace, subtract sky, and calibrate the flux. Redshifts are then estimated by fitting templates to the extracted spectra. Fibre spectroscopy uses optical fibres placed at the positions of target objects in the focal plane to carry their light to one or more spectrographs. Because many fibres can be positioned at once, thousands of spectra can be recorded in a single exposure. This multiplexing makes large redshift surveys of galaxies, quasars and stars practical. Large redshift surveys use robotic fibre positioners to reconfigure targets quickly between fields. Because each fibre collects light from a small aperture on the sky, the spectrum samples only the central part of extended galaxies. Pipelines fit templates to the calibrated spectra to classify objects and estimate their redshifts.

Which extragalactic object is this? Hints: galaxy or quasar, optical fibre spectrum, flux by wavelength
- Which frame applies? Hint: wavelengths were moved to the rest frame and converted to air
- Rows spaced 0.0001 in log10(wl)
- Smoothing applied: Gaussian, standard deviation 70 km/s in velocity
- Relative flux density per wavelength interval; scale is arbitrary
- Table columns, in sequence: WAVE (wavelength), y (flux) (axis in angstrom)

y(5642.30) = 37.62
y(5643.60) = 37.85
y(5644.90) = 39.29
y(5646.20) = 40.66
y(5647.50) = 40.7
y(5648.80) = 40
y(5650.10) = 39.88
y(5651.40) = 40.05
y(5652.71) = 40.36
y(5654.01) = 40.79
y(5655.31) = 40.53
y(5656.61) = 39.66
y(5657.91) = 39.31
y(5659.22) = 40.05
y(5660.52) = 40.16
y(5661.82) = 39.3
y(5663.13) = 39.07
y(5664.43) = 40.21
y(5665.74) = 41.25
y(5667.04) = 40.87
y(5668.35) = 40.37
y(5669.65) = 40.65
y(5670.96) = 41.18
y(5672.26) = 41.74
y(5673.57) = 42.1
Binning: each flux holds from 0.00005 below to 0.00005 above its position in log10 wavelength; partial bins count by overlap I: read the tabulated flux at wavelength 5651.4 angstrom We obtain 40.05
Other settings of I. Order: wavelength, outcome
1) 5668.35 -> 40.37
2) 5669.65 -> 40.65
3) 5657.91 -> 39.31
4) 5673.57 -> 42.1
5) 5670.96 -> 41.18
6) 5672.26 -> 41.74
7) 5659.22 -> 40.05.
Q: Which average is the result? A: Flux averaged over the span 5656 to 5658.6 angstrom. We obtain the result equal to 39.4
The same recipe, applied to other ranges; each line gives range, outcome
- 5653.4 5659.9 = 40.1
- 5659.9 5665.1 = 39.7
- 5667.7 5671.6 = 40.7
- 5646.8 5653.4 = 40.2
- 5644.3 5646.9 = 40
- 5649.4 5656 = 40.3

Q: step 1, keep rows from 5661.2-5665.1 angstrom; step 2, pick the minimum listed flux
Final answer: 39.07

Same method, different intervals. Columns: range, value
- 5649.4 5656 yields 39.88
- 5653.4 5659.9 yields 39.31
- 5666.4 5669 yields 40.37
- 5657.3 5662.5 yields 39.3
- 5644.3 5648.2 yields 39.29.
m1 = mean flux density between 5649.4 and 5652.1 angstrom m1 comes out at 39.9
